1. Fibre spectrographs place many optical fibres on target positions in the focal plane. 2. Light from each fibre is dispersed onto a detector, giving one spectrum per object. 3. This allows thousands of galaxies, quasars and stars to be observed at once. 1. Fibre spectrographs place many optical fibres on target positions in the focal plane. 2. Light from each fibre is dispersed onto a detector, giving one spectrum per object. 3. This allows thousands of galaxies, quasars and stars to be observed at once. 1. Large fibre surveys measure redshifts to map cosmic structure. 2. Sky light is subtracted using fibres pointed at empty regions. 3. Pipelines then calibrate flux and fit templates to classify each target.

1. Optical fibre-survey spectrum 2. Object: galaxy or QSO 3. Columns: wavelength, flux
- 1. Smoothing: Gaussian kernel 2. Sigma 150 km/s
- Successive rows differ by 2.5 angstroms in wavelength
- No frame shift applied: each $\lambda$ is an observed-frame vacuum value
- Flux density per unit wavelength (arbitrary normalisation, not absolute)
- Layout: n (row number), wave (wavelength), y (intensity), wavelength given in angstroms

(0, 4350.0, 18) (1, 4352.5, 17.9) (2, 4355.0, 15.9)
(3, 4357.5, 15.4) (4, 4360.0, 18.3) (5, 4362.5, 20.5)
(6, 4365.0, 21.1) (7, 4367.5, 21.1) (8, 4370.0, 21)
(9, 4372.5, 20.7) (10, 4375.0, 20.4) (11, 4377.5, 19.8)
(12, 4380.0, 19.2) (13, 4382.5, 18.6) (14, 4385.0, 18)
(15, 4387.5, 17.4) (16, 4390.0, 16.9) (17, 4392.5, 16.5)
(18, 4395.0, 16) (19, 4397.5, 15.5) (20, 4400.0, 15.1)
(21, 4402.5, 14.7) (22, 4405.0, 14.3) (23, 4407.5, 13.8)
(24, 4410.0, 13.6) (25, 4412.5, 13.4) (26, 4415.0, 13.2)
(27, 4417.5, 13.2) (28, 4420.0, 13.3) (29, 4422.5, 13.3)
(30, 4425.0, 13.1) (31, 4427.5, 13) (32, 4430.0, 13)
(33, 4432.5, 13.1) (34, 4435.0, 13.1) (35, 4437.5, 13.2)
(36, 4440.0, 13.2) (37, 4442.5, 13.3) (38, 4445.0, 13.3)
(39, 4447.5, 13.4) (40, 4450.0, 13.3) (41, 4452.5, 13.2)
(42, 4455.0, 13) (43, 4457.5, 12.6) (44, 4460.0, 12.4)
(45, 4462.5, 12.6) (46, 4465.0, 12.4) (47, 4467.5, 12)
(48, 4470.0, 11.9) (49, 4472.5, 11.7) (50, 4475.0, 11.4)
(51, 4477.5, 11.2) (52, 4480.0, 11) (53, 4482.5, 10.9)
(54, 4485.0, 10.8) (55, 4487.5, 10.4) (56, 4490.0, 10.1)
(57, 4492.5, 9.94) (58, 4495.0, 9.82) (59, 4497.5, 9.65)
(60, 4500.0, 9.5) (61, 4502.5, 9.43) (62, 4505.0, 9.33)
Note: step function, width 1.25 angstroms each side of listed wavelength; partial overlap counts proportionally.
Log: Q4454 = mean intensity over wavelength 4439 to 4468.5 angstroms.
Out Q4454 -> 12.9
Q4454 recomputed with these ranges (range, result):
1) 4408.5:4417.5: 13.4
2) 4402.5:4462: 13.3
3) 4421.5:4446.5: 13.2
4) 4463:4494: 11.2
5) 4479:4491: 10.6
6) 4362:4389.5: 19.7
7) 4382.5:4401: 16.6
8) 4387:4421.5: 14.7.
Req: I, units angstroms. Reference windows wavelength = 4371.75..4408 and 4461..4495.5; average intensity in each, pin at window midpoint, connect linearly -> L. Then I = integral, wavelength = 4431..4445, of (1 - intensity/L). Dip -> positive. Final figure 0.7 angstroms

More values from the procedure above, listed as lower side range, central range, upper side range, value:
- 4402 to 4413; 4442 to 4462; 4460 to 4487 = -1.1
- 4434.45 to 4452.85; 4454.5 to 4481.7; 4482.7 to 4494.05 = -0.7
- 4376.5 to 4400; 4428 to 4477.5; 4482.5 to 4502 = 0.4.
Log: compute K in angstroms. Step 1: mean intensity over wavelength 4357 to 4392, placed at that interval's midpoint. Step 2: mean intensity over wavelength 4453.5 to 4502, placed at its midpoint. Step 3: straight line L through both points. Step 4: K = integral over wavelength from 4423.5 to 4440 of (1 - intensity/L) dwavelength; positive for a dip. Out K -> 1.9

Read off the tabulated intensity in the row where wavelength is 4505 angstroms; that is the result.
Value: 9.33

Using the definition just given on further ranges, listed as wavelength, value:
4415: 13.2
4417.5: 13.2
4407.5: 13.8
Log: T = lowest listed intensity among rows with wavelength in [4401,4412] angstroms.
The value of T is 13.6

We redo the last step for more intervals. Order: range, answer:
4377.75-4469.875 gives 12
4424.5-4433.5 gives 13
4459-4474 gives 11.7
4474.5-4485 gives 10.8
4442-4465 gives 12.4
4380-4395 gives 16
